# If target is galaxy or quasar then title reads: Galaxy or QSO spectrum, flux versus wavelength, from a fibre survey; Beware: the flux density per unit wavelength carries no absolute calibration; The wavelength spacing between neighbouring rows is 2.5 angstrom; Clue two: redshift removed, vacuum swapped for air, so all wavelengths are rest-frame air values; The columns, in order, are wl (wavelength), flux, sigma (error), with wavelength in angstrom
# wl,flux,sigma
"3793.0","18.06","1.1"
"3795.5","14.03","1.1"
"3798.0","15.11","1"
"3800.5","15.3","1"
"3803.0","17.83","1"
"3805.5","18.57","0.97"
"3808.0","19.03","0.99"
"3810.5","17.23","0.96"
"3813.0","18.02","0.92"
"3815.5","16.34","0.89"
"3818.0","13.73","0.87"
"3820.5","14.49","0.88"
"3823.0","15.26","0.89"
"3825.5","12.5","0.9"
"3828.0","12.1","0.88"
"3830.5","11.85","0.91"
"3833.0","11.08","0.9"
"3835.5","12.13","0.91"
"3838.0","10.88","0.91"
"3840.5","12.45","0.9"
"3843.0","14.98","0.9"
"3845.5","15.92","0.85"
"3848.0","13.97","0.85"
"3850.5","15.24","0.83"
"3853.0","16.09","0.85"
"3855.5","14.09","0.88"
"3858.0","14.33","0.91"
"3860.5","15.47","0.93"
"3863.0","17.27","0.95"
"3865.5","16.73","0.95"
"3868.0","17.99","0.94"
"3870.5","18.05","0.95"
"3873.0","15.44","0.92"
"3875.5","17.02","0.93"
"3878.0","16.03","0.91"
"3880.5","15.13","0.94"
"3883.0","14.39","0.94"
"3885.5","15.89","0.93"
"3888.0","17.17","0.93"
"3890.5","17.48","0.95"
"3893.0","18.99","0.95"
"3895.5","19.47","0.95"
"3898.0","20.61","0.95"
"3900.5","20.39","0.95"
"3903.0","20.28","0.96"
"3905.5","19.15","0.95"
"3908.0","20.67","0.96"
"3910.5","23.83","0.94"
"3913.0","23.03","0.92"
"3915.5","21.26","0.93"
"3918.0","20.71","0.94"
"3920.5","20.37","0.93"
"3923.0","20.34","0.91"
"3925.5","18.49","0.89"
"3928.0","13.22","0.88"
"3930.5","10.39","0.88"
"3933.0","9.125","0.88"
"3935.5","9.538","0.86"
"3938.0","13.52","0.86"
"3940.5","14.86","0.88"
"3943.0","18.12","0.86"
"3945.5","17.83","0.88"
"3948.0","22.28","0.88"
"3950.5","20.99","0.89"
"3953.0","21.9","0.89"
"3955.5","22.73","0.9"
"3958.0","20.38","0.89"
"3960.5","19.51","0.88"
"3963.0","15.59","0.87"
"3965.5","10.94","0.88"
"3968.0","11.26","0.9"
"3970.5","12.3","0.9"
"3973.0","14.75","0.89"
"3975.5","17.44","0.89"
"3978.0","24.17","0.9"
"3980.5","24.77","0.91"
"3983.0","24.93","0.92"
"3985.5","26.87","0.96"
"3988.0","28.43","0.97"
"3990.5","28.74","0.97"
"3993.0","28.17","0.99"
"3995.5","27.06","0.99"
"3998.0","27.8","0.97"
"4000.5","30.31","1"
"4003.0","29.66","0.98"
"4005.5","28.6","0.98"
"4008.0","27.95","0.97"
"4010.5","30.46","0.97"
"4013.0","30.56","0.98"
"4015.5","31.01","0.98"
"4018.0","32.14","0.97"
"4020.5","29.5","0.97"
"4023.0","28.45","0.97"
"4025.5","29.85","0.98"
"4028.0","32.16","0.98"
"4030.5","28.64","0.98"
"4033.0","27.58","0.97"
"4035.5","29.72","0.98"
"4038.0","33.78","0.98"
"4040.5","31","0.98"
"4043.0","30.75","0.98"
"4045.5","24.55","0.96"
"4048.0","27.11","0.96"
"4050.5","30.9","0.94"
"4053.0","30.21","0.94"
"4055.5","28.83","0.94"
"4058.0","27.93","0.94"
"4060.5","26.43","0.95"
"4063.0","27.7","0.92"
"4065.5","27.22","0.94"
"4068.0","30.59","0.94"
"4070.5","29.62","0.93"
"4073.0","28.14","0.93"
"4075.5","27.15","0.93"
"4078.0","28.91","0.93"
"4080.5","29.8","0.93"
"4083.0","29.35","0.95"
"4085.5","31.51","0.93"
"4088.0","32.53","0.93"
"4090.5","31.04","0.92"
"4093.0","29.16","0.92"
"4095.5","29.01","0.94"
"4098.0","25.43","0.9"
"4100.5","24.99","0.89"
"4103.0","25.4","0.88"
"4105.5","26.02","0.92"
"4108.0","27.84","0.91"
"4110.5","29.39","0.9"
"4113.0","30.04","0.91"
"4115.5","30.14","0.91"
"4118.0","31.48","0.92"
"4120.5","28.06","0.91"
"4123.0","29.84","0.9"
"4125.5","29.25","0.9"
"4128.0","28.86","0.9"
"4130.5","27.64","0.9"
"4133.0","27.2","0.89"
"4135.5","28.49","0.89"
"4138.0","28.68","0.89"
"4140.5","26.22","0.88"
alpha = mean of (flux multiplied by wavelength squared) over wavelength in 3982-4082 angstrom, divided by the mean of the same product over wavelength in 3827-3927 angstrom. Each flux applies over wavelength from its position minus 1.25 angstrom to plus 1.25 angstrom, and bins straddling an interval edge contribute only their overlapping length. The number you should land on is 1.85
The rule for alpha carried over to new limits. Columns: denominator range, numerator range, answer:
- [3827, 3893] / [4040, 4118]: 2.13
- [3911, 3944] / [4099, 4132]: 1.88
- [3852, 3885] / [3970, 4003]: 1.65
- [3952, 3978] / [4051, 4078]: 1.76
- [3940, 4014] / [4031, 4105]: 1.32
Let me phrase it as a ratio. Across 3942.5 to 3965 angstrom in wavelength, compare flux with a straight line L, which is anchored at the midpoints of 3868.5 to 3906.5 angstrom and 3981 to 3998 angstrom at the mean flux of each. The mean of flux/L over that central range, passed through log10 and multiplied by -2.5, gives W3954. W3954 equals 0.21 mag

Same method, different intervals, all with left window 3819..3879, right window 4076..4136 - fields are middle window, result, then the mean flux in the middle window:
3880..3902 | -0.054 mag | 17.8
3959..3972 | 0.436 mag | 14.1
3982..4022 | -0.245 mag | 28.9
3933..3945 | 0.388 mag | 13.7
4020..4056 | -0.180 mag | 29.6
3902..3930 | -0.090 mag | 19.9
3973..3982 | 0.028 mag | 21.2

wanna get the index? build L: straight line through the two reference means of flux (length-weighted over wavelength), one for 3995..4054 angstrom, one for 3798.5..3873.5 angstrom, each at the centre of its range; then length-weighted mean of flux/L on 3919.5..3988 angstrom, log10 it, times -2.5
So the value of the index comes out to 0.334 mag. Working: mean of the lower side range 15.1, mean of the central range 17.8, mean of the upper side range 29.6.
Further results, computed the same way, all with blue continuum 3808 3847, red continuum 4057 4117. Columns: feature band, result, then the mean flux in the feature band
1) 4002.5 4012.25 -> -0.21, 29.2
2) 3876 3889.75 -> 0.09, 15.9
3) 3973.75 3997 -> -0.11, 25.4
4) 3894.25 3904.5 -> -0.12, 20.2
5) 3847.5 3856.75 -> 0.04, 14.9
